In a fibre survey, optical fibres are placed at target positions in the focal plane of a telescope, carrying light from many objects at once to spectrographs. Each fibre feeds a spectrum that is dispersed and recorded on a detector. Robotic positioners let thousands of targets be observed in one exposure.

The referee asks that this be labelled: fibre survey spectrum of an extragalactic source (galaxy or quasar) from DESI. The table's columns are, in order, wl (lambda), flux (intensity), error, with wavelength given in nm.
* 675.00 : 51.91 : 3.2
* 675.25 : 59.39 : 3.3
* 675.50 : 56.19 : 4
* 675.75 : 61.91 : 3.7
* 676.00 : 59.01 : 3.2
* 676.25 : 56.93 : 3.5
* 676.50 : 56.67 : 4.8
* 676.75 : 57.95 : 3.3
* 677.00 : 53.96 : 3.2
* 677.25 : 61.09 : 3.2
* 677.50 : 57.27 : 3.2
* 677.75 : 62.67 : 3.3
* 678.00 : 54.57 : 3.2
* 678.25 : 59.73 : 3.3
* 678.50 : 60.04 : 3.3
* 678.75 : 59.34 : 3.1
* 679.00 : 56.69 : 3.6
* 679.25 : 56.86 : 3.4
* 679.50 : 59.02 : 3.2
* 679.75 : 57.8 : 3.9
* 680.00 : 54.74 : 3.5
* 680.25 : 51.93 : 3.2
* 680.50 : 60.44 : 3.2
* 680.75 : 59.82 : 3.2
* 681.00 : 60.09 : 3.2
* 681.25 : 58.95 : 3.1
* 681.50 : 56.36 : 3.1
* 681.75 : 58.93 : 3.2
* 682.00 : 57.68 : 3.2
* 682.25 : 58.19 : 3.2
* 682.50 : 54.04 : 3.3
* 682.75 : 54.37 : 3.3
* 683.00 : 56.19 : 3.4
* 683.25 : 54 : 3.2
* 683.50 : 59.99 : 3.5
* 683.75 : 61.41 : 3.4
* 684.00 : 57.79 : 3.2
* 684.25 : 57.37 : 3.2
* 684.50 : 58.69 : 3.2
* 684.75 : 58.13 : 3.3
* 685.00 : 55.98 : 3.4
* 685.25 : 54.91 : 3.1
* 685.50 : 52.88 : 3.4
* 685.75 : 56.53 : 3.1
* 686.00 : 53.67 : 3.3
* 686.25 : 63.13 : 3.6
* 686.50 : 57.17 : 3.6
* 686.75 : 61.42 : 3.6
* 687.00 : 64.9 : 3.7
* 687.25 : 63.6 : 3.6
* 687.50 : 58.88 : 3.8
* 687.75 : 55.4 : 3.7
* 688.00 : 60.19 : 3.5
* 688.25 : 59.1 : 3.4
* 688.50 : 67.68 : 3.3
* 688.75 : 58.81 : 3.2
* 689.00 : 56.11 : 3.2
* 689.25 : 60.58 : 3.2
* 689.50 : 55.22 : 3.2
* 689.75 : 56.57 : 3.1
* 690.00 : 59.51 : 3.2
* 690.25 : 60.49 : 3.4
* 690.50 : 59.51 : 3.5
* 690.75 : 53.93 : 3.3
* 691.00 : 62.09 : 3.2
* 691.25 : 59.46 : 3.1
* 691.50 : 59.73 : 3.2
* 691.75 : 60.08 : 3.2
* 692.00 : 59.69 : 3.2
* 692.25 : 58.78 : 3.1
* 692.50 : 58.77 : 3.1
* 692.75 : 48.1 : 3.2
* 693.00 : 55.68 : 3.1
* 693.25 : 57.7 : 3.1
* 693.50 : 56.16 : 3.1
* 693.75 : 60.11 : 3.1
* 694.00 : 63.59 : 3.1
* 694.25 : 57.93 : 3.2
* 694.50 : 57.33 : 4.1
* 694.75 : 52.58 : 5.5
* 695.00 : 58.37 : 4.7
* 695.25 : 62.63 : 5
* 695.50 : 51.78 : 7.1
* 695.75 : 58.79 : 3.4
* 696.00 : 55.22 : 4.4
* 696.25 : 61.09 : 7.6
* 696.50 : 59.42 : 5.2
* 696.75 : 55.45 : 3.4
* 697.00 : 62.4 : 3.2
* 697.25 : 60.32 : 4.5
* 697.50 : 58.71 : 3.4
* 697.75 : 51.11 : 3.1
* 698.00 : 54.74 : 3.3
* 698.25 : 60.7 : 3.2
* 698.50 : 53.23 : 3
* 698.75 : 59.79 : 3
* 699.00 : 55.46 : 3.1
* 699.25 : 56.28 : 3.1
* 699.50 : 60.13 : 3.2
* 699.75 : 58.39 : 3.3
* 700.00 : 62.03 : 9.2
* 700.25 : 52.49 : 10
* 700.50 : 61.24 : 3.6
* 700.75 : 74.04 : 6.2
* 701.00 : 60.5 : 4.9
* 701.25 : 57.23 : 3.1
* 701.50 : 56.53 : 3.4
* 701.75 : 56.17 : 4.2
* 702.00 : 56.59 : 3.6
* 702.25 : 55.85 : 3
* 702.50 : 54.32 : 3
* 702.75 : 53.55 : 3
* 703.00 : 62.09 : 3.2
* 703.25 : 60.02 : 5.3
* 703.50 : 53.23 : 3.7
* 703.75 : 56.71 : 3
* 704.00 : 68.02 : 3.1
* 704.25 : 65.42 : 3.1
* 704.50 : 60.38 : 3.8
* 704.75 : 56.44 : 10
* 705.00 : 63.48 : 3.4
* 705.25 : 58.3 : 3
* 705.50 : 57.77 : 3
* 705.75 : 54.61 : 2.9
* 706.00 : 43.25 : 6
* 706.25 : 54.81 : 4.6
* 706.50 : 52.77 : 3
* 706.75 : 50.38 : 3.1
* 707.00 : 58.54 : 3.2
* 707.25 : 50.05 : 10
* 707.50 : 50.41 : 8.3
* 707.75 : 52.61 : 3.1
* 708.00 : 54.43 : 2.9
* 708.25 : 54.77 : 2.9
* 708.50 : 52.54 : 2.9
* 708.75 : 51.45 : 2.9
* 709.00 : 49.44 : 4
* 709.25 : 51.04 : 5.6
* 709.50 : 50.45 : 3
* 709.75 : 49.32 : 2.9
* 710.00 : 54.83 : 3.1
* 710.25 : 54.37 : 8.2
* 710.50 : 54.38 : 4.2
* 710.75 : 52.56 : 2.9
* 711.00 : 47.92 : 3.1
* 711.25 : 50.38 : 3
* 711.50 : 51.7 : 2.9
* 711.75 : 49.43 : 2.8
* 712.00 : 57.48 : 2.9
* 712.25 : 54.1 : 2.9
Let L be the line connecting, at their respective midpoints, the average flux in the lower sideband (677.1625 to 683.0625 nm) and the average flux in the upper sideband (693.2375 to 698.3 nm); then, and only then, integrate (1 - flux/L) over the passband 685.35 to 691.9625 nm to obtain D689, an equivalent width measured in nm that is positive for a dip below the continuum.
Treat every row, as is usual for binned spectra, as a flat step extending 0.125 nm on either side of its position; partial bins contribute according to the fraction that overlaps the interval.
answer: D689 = -0.14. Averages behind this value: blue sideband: 57.8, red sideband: 57.9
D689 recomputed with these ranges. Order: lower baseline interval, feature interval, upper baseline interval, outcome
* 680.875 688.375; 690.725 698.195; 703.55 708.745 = -0.12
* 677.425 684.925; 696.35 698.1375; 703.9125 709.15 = -0.05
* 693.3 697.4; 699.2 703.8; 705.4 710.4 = -0.24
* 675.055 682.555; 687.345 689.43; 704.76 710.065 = -0.12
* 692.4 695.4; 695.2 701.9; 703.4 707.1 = -0.13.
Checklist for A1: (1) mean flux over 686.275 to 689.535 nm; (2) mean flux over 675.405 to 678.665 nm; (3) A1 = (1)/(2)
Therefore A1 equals 1.03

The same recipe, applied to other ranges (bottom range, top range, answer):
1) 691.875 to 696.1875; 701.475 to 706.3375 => 1.00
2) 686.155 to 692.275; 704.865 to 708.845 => 0.90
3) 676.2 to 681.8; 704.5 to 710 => 0.92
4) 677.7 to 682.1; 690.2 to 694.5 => 1.00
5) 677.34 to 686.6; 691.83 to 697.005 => 1.00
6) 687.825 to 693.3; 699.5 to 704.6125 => 1.01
